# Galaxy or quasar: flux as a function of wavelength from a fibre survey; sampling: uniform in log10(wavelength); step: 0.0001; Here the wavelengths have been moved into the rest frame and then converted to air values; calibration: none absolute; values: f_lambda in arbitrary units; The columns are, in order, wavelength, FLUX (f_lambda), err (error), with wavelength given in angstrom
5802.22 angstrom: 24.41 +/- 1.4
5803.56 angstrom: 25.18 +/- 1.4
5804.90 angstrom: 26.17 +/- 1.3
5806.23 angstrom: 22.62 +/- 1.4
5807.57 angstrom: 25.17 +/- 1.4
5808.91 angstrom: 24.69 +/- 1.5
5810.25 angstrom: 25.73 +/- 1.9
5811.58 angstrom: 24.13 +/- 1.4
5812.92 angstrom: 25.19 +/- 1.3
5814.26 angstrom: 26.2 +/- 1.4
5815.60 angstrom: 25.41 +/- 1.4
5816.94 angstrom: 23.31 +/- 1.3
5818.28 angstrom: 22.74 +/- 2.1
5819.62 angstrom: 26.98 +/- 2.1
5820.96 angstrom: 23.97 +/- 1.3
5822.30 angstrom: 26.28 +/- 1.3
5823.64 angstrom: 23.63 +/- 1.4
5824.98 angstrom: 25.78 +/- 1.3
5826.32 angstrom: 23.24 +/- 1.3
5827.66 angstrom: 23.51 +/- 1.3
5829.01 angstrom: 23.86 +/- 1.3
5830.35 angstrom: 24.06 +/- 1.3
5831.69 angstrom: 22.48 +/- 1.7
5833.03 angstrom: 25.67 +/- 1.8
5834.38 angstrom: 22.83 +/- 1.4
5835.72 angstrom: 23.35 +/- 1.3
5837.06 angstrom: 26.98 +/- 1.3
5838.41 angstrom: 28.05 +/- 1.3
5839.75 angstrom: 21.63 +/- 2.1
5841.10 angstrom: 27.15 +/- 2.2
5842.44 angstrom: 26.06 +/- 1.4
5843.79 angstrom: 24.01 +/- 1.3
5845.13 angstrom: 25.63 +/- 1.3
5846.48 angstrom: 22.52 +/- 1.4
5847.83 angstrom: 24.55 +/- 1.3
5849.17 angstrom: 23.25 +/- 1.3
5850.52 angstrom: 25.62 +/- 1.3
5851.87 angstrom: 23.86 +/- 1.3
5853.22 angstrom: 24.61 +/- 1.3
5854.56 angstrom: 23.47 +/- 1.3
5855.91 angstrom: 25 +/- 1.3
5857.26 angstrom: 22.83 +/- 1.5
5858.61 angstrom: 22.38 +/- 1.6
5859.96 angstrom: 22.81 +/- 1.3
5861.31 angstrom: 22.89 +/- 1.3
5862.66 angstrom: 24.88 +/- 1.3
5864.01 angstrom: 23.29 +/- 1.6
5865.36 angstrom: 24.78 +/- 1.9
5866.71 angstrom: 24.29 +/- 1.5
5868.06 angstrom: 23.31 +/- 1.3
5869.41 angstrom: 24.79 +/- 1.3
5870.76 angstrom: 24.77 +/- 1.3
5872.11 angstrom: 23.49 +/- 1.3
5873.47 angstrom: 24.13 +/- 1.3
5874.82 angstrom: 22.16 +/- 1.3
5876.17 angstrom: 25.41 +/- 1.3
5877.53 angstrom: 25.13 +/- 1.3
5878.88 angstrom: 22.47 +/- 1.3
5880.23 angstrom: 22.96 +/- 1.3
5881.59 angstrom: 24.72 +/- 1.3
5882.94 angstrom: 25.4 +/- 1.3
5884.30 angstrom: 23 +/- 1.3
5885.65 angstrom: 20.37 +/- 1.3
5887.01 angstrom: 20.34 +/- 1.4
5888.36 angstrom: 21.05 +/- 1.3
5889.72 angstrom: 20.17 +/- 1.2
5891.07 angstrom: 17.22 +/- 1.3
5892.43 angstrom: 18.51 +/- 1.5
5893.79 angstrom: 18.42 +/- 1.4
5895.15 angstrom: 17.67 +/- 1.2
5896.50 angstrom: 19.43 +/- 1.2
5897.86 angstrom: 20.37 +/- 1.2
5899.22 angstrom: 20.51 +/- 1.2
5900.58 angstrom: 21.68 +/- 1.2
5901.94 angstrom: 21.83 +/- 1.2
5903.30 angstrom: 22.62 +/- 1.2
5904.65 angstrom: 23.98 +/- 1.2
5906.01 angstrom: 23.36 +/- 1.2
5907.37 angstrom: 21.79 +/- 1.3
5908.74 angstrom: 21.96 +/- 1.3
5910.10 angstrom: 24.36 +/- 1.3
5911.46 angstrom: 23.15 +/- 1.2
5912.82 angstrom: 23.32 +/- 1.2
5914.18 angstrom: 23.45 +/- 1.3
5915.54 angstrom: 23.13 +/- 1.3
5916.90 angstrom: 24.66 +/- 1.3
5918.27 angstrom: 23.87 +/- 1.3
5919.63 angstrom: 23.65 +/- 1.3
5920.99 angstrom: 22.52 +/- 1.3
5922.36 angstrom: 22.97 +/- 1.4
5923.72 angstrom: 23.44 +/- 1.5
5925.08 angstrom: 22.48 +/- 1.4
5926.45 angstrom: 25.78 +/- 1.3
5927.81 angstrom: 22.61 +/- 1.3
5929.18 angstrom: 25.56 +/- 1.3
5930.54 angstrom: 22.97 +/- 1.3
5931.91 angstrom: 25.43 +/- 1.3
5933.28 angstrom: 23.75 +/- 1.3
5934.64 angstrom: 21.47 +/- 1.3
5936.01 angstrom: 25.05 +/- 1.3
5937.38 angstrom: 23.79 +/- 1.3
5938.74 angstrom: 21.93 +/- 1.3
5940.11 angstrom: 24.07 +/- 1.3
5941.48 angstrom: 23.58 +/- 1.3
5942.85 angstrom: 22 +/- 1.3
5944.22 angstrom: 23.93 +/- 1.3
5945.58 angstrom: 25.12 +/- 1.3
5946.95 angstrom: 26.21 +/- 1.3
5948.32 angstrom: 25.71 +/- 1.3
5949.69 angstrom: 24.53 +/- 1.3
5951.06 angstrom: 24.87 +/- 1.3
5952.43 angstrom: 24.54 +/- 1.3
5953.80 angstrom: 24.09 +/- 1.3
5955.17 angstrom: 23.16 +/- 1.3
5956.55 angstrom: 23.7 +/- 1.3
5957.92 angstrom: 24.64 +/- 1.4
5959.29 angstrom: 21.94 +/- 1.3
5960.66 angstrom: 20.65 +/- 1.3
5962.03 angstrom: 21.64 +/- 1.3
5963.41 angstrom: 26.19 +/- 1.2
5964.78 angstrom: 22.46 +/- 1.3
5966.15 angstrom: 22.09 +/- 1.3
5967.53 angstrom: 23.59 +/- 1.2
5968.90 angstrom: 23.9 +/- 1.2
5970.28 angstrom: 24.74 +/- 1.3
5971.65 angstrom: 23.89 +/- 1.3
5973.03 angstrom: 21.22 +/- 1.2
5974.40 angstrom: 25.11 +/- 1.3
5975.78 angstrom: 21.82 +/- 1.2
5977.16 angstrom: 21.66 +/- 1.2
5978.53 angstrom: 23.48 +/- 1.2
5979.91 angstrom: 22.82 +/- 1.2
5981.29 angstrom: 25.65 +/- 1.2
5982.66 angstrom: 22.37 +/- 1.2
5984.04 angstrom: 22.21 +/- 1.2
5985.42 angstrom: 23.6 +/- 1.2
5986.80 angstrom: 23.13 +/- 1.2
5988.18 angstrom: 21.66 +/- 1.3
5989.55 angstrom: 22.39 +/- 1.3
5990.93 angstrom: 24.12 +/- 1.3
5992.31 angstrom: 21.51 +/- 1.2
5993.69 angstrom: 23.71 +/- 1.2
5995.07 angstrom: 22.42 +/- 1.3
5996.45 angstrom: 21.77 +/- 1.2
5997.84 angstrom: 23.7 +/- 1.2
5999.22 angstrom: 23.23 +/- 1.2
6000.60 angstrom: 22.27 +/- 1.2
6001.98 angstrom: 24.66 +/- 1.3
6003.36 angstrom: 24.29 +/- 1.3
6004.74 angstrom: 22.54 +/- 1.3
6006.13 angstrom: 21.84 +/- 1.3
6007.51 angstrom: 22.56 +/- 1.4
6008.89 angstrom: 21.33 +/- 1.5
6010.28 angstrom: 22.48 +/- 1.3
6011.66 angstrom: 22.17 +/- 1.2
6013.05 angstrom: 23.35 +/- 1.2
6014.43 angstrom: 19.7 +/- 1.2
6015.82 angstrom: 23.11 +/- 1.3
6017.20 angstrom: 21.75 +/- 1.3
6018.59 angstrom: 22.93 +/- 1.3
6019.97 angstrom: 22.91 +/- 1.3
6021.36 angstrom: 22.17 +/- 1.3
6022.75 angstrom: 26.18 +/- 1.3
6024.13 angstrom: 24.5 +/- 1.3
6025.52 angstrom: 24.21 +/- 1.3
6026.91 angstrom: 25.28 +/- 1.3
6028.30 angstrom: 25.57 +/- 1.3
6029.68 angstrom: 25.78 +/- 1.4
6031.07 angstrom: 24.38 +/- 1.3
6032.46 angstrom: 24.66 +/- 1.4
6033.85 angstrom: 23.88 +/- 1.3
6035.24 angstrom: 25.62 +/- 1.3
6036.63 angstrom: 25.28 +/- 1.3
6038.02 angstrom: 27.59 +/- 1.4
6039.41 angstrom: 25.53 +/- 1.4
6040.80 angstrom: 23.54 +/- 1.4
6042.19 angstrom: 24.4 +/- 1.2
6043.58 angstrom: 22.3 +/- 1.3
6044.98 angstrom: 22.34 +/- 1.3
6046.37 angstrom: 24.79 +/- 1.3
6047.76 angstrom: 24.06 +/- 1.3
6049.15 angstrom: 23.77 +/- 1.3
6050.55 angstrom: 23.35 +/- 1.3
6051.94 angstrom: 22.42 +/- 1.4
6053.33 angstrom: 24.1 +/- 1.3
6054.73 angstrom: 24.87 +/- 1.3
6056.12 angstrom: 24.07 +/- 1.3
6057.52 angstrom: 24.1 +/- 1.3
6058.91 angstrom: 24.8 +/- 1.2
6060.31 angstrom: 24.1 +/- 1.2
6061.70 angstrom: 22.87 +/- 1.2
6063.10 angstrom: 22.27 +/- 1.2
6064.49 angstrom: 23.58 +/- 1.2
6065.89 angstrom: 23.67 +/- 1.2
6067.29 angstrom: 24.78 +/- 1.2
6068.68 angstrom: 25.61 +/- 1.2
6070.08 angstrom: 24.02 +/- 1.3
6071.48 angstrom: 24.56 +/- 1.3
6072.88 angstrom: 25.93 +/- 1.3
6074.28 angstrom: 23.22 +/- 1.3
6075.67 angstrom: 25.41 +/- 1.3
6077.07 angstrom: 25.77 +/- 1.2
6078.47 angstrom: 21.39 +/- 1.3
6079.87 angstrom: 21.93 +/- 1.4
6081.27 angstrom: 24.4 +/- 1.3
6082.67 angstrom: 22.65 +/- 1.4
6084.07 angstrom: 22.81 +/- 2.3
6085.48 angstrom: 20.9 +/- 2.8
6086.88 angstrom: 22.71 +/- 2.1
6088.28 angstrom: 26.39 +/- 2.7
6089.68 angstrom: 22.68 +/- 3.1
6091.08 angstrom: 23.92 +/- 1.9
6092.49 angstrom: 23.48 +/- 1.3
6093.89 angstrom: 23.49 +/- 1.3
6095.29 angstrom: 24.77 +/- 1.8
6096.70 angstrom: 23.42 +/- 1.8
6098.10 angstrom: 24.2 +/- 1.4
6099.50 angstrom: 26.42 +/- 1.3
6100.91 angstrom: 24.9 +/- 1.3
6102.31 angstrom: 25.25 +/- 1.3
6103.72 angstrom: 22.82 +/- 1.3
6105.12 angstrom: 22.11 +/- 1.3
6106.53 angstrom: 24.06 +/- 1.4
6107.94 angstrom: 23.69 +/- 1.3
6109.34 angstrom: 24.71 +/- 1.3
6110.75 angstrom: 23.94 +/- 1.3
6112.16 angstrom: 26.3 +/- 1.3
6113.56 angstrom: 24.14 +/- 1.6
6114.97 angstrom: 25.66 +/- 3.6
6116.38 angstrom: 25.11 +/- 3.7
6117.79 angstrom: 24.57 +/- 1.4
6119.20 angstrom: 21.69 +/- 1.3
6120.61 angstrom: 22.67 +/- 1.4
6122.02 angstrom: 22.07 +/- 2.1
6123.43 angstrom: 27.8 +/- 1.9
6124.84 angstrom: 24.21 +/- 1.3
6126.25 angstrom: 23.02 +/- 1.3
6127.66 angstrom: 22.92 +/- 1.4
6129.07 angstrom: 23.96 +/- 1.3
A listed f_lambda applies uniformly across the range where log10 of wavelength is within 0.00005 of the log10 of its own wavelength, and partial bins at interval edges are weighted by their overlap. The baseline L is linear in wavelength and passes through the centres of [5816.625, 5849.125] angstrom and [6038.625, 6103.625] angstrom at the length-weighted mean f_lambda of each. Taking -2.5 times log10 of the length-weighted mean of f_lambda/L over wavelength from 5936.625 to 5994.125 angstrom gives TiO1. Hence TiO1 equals 0.035 mag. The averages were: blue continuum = 24.5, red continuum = 23.9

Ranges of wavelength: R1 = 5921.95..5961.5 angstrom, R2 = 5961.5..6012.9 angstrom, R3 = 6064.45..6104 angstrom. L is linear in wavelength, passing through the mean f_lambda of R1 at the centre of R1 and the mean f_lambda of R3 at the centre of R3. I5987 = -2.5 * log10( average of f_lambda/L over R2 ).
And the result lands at 0.04 mag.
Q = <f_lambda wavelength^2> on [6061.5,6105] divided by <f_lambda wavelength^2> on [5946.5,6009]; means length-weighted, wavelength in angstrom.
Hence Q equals 1.06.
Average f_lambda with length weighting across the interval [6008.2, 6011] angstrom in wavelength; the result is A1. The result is 21.9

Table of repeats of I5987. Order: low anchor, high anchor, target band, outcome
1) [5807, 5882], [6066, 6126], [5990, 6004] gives 0.05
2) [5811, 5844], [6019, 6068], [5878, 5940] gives 0.09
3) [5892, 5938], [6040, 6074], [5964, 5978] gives 0.00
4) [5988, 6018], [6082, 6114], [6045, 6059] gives -0.03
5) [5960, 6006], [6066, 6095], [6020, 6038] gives -0.06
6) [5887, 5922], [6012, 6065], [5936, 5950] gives -0.08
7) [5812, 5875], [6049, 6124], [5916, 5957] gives 0.01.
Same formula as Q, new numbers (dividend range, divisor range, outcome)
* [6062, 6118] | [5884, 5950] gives 1.12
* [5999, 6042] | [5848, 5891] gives 1.07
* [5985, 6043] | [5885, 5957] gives 1.07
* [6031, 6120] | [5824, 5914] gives 1.11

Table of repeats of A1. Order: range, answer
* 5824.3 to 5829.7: 24.1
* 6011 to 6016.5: 22.1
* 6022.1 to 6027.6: 25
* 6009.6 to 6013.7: 22.7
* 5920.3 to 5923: 22.7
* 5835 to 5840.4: 25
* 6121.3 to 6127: 24.3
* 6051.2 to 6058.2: 23.9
